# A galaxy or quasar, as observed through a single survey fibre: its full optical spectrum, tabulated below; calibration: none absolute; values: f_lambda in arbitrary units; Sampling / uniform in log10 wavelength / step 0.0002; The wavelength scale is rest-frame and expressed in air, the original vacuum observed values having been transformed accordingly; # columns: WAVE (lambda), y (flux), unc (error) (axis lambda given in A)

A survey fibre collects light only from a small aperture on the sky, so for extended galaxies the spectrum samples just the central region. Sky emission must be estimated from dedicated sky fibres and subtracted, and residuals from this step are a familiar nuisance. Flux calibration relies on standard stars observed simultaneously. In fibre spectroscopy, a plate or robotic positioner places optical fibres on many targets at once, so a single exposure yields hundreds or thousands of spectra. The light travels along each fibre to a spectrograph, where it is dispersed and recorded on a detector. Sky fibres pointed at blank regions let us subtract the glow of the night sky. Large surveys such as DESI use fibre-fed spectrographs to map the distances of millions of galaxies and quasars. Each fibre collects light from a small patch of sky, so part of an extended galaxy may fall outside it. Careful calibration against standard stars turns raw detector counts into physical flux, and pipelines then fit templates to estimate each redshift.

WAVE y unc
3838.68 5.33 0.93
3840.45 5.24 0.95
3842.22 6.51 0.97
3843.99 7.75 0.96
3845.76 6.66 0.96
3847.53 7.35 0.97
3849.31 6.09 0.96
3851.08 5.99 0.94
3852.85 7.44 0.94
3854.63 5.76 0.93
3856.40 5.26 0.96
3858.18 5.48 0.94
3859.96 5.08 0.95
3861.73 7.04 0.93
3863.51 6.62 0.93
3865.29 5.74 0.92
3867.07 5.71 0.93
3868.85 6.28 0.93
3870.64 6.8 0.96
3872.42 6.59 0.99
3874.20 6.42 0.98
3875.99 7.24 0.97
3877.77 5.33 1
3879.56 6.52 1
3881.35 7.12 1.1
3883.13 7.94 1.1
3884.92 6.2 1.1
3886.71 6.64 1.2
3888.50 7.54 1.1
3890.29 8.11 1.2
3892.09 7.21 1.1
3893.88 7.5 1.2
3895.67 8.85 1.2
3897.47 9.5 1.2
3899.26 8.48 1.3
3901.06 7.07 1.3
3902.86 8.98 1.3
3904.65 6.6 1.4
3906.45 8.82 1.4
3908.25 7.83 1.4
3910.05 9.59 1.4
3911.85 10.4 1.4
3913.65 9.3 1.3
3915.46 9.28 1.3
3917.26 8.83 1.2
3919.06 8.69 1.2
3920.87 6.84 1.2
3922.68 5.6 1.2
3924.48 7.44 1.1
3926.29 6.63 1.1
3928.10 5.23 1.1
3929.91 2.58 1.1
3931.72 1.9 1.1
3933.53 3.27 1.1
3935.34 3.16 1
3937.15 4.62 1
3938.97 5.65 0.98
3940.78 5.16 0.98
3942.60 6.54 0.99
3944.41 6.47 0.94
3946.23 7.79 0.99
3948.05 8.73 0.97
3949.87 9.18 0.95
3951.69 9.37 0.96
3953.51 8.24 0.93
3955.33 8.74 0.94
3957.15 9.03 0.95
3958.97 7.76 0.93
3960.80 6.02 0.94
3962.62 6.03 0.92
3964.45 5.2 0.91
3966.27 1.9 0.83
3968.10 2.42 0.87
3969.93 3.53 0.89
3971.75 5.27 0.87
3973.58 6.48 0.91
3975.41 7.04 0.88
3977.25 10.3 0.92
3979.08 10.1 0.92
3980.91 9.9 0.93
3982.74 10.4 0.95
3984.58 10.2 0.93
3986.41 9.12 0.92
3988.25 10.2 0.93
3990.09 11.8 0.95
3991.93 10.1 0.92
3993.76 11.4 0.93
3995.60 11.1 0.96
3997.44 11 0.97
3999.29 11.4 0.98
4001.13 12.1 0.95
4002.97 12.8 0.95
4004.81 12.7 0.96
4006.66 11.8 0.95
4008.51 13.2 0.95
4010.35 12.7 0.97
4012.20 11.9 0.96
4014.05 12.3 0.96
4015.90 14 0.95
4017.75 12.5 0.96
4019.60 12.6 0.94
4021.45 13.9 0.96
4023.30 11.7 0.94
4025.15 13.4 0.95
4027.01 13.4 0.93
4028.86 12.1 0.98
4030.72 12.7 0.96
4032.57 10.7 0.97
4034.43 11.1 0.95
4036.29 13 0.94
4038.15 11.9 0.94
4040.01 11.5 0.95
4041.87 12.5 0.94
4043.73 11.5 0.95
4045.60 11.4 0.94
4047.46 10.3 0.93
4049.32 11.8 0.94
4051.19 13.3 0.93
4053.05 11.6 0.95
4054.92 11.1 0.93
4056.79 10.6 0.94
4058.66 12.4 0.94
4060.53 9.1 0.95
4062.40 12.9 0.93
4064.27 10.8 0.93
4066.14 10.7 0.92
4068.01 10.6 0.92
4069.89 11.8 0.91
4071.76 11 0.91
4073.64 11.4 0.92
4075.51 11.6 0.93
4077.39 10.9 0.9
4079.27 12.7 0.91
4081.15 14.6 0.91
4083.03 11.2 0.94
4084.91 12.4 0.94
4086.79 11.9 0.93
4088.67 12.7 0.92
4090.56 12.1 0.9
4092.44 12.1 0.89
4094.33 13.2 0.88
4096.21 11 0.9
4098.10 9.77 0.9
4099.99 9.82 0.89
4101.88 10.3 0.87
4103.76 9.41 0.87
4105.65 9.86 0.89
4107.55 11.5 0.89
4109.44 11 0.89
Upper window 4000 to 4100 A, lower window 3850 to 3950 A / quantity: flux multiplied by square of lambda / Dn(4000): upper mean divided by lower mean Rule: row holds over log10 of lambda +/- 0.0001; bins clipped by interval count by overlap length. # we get 1.89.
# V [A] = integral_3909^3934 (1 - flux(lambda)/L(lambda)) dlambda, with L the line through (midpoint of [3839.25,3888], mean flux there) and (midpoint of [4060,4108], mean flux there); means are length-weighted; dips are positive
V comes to 2.5 A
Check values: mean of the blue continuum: 6.4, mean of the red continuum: 11.4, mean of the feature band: 6.89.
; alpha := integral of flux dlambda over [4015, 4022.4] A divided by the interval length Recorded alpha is 13.2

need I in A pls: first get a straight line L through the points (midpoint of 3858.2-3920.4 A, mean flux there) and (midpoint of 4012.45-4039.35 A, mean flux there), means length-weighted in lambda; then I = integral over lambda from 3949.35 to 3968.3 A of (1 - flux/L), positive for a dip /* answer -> 6.0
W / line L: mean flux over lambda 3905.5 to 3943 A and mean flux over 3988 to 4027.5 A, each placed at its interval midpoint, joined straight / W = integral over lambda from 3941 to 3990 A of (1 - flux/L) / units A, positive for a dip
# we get 9.10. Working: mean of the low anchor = 6.53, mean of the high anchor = 12.2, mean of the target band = 7.58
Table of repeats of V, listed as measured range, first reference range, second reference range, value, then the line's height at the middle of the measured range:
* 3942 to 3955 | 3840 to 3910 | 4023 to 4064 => 1.4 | 9.07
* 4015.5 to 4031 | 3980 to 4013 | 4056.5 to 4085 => -2.0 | 11.4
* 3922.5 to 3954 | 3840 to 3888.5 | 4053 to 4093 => 9.0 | 8.28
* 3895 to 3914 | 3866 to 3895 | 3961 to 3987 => -5.0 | 6.86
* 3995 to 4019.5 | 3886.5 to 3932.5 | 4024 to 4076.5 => -4.5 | 10.4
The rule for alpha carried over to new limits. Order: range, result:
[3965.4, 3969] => 2.16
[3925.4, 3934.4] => 3.92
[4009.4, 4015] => 12.3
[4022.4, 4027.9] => 12.8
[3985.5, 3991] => 10.4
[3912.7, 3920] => 9.02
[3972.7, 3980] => 8.49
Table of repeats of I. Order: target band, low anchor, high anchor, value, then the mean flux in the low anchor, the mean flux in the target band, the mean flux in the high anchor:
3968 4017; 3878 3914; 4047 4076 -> -1.8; 7.94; 10.3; 11.3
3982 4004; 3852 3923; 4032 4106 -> -2.8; 7.32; 11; 11.5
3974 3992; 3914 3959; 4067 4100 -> -3.3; 6.68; 9.81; 11.8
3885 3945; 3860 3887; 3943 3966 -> 0.1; 6.5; 6.97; 7.53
